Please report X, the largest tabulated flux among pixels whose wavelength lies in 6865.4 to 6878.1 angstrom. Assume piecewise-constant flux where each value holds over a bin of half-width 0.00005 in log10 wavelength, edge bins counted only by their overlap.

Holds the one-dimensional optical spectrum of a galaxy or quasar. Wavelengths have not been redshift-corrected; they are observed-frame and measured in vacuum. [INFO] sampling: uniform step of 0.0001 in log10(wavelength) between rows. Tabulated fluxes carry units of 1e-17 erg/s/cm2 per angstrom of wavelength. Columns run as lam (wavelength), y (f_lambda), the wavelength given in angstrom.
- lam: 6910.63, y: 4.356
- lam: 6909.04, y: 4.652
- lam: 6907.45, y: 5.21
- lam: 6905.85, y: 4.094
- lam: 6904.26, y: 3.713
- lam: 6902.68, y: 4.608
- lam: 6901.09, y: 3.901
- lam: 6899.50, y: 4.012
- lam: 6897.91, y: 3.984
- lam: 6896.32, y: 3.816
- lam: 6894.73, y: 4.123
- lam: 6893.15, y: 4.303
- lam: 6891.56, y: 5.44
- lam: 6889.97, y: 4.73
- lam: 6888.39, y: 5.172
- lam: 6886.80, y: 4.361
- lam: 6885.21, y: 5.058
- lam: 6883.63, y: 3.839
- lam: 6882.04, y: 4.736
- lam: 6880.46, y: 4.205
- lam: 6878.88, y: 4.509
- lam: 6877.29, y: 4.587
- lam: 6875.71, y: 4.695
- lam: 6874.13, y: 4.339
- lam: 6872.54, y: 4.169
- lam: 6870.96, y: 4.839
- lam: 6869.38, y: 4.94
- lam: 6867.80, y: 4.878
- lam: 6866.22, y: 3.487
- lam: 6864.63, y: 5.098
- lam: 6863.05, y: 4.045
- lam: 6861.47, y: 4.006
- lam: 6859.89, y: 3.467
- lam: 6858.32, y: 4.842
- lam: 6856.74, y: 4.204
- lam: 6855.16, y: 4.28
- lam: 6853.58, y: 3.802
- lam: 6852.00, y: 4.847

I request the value 4.94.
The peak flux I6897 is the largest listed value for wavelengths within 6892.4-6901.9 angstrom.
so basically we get 4.303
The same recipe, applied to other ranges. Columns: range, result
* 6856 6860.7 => 4.842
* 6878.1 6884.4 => 4.736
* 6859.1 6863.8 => 4.045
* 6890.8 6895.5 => 5.44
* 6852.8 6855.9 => 4.28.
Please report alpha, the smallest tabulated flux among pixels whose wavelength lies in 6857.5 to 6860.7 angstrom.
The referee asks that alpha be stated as 3.467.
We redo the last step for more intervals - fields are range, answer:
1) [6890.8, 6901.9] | 3.816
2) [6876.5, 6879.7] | 4.509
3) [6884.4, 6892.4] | 4.361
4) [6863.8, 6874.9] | 3.487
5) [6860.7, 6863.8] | 4.006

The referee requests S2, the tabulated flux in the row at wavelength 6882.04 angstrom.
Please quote 4.736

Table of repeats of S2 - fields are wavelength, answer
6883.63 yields 3.839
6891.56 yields 5.44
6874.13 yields 4.339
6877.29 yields 4.587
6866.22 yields 3.487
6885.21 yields 5.058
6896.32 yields 3.816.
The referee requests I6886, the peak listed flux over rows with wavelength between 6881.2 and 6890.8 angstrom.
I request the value 5.172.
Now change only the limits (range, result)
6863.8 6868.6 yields 5.098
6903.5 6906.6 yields 4.094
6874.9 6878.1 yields 4.695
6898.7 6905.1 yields 4.608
